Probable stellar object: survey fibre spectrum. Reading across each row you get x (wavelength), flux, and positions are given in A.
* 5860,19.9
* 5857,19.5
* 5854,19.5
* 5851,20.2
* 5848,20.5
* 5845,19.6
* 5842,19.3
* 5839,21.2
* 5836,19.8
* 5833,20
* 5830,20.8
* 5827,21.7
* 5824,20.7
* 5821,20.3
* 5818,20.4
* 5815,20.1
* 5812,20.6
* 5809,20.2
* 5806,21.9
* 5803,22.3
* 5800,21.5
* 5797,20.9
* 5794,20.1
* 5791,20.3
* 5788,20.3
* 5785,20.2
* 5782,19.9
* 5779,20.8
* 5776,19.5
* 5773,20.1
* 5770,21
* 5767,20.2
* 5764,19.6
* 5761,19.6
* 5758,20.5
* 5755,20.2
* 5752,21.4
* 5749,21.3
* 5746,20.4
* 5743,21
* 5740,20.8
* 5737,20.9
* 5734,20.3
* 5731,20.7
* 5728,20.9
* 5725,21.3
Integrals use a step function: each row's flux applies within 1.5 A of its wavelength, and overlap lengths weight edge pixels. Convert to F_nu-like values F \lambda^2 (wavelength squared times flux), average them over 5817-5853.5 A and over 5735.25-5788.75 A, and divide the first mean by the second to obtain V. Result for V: 1.02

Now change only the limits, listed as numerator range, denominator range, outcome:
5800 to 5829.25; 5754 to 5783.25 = 1.06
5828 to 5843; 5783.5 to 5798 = 1.01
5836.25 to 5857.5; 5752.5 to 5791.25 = 1.02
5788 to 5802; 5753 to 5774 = 1.04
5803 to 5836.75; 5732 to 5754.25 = 1.02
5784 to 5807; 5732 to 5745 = 1.03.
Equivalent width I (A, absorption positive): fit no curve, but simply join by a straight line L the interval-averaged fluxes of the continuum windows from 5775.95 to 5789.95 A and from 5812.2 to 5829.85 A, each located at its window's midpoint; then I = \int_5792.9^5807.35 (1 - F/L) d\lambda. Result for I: -0.7 A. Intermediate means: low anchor 20.2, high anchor 20.6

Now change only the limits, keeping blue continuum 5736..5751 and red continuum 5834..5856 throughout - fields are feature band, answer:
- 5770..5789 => 0.4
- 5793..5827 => -0.9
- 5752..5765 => 0.4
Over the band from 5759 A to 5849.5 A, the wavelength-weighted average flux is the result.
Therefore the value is 20.4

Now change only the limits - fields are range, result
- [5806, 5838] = 20.5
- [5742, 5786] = 20.4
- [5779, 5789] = 20.2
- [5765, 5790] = 20.2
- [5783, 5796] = 20.2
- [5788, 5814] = 20.9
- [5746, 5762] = 20.6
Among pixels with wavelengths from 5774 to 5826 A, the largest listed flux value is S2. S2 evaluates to 22.3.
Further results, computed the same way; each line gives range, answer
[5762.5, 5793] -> 21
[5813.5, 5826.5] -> 20.7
